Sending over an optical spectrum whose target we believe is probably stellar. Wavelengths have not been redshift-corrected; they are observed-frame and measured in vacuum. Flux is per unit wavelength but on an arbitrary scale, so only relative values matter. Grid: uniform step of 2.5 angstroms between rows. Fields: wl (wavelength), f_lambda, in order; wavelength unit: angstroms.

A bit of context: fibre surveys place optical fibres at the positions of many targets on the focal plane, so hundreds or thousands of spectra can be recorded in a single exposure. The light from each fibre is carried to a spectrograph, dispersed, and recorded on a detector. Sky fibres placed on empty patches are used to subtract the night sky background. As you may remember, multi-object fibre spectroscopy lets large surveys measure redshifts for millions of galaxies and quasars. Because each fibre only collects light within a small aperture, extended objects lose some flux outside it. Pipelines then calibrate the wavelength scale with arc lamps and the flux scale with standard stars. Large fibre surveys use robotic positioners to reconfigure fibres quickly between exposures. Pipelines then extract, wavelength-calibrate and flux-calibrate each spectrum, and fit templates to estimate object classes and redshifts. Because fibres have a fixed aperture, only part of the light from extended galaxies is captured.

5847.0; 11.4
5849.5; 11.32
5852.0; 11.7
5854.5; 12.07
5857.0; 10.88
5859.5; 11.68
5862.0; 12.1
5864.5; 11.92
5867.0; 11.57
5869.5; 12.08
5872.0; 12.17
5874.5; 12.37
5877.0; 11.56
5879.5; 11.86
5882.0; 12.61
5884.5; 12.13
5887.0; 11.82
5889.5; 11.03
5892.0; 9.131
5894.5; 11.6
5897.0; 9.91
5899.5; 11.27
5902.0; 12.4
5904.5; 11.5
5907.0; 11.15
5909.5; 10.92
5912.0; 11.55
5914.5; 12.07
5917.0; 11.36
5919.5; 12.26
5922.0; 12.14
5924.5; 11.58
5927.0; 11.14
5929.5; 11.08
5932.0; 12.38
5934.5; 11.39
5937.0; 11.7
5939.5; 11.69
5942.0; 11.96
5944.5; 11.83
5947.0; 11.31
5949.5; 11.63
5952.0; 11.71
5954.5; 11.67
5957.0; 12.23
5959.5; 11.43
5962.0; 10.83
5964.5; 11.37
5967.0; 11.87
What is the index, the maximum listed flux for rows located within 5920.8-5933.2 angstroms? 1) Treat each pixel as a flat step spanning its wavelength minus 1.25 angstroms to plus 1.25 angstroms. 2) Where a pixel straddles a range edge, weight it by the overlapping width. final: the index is 12.38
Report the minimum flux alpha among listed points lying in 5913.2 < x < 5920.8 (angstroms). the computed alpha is 11.36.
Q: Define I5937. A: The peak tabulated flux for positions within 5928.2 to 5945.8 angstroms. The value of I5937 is 12.38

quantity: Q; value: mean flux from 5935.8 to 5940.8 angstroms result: 11.7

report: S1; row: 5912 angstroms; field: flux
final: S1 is 11.55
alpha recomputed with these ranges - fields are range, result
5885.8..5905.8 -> 9.131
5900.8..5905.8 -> 11.5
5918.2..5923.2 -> 12.14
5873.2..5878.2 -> 11.56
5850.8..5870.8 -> 10.88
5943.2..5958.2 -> 11.31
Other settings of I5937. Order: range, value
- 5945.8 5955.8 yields 11.71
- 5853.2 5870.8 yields 12.1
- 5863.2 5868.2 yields 11.92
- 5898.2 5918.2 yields 12.4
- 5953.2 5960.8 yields 12.23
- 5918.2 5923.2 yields 12.26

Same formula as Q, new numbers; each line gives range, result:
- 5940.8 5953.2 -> 11.7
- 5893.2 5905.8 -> 11.3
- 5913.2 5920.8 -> 11.9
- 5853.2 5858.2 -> 11.5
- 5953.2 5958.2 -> 11.9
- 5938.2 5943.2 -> 11.8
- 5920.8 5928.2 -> 11.6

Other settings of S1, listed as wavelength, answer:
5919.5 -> 12.26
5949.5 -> 11.63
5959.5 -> 11.43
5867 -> 11.57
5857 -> 10.88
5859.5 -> 11.68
